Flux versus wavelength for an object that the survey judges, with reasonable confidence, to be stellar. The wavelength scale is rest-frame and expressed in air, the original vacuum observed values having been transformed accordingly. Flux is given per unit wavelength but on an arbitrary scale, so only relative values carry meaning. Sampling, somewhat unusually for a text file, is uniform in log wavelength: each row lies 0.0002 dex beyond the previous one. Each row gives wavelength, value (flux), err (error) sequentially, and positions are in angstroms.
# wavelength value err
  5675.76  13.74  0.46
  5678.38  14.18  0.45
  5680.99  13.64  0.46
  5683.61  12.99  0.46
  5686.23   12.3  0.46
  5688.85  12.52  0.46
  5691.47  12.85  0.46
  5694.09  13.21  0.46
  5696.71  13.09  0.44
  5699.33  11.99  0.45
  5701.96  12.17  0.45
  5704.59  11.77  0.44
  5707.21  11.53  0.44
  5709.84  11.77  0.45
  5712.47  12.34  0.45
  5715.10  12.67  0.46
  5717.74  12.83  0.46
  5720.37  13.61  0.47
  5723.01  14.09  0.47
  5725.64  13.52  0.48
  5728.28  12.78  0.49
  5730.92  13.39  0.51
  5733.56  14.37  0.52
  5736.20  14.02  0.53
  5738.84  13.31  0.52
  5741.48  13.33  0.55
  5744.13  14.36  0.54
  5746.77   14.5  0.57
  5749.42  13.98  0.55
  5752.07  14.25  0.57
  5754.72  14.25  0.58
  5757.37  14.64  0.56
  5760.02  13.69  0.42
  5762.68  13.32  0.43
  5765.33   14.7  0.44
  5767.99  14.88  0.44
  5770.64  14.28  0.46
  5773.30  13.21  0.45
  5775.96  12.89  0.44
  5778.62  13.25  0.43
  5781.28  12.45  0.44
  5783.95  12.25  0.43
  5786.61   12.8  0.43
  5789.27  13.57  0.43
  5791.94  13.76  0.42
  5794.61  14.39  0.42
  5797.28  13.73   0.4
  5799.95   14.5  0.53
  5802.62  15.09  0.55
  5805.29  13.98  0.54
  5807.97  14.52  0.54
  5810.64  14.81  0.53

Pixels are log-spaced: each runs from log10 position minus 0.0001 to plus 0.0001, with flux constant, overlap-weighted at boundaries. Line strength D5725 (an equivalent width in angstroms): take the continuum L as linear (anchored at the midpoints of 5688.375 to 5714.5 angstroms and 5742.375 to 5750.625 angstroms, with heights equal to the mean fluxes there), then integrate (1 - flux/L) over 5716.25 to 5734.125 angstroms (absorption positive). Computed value -0.2 angstroms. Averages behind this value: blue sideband 12.3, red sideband 14.2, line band 13.5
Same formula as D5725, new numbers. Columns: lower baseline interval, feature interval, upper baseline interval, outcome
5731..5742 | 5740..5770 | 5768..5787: -1.53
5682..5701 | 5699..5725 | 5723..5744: 1.26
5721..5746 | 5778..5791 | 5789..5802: 1.06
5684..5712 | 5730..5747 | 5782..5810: -1.18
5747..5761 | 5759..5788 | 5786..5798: 1.08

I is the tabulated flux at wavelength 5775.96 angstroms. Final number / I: 12.89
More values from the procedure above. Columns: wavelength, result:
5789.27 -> 13.57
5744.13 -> 14.36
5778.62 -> 13.25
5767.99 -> 14.88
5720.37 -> 13.61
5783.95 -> 12.25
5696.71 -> 13.09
